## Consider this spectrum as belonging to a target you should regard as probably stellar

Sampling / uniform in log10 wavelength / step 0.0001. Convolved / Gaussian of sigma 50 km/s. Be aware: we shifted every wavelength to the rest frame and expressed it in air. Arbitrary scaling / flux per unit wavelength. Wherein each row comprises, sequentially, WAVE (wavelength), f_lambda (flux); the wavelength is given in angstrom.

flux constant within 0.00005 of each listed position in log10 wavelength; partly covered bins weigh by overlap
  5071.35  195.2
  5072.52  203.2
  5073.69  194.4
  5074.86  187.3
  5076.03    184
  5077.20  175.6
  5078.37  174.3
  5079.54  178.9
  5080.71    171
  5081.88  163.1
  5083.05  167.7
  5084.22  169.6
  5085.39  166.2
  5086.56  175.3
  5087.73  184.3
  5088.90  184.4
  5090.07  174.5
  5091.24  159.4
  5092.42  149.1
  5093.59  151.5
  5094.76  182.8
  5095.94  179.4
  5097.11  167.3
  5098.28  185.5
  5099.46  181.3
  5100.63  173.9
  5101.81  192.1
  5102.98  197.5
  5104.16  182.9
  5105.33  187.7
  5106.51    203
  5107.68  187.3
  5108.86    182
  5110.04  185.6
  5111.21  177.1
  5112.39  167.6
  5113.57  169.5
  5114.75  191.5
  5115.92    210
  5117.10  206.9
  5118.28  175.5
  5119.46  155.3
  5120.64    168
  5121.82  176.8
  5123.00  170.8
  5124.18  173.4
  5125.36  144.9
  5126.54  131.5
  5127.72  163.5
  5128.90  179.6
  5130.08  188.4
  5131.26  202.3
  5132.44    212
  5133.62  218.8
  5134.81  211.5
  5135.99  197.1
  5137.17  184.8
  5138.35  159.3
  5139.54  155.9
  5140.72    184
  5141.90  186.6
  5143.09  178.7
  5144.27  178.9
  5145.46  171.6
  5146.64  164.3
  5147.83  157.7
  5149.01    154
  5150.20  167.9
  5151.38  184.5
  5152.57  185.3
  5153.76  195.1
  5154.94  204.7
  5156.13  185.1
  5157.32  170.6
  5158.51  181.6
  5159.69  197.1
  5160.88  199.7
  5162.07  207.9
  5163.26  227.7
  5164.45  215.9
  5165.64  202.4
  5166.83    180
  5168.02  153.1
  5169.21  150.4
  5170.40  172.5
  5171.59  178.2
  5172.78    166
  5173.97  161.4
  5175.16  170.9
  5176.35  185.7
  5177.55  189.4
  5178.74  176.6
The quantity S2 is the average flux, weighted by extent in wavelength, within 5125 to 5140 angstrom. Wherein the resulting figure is 182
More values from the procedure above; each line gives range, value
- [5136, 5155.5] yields 176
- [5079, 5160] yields 179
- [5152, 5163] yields 193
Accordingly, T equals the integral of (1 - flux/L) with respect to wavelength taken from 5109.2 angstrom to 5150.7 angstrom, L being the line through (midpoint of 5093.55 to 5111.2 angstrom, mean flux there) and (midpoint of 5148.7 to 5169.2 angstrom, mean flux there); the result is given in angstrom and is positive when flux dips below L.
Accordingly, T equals 1.8 angstrom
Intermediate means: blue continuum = 183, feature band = 178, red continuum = 188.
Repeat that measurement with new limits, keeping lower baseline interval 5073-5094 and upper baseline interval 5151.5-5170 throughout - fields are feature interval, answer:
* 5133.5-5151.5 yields 0.8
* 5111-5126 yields 0.4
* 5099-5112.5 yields -0.6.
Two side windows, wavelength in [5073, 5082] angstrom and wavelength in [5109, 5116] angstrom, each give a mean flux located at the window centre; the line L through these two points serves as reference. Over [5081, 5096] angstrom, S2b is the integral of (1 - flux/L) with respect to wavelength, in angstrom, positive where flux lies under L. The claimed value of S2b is 0.89 angstrom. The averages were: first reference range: 180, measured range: 169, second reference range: 182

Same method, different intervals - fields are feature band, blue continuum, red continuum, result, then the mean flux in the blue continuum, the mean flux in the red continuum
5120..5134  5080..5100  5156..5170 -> 0.3 angstrom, 171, 189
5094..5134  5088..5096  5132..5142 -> -0.5 angstrom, 169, 190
